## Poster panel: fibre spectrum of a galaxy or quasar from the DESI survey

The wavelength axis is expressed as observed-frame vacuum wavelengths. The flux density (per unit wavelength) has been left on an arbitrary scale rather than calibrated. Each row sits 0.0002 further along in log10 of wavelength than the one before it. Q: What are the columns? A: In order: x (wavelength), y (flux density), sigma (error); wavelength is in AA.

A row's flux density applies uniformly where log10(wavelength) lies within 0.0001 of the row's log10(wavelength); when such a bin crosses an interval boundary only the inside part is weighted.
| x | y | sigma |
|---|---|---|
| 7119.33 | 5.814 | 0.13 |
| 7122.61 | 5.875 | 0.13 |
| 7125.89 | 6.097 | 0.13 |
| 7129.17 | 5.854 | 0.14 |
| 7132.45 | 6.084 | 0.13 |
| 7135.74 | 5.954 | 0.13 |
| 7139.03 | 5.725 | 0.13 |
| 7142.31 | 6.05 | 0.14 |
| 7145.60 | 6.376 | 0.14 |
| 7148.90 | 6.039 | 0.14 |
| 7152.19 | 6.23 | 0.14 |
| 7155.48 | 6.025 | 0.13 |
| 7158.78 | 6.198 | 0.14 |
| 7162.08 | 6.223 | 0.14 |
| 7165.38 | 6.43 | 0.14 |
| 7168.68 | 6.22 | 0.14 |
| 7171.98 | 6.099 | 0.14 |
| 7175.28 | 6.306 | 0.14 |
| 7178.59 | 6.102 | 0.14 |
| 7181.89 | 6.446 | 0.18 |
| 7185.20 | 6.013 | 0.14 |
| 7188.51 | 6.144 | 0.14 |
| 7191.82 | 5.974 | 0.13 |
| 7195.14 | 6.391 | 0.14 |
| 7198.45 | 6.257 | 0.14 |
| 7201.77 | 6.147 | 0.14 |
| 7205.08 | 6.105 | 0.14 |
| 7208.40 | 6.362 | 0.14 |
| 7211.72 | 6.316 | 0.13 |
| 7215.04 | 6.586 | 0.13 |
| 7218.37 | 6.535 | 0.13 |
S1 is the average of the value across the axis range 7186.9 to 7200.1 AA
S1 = 6.19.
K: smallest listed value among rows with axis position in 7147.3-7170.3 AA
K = 6.025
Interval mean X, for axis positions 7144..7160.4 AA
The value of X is 6.17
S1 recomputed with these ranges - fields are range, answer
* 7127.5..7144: 5.94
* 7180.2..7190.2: 6.2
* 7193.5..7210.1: 6.25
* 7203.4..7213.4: 6.27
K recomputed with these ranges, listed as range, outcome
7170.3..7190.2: 6.013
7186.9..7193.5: 5.974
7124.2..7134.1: 5.854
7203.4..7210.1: 6.105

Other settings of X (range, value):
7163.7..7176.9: 6.27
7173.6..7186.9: 6.22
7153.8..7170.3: 6.22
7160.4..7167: 6.32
